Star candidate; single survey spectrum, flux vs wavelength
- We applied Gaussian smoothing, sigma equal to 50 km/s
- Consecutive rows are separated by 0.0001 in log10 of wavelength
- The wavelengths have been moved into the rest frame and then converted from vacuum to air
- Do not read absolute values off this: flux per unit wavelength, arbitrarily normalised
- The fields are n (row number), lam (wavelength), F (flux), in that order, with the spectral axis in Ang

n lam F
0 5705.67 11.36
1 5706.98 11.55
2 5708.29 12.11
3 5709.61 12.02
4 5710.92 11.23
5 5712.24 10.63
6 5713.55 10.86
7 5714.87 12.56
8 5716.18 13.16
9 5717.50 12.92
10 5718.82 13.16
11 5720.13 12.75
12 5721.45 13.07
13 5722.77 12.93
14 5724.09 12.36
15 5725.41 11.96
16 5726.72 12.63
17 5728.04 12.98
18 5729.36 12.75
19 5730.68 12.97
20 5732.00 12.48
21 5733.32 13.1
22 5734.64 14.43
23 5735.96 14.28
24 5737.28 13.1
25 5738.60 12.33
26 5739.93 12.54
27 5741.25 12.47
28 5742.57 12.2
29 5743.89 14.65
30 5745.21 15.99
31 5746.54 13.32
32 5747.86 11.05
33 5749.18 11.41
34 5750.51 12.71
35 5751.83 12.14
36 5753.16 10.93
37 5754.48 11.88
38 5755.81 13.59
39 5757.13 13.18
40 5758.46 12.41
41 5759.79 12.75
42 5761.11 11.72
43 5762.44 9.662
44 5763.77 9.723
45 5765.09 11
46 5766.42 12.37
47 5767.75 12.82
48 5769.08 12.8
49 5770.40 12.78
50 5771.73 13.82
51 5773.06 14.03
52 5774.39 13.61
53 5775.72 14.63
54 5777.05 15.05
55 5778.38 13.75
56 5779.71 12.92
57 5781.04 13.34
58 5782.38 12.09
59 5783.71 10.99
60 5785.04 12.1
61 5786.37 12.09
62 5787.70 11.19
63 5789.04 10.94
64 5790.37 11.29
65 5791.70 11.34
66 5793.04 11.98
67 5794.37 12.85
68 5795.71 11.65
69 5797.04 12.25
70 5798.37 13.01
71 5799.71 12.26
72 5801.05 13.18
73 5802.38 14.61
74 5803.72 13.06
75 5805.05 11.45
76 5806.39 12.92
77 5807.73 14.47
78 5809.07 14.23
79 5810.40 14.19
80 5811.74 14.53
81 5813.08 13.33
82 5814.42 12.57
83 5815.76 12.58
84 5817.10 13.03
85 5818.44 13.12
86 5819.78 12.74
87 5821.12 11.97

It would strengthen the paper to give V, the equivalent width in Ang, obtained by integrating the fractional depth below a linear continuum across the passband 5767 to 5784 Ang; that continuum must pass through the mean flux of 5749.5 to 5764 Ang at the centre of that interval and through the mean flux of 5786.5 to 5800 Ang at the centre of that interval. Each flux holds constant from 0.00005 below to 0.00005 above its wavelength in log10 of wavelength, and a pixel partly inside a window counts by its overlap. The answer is -2.04 Ang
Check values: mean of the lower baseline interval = 11.9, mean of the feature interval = 13.3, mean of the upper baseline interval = 11.9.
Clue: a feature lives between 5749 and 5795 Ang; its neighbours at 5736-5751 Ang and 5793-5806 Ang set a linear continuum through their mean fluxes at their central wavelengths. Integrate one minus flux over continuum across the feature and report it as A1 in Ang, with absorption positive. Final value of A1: 1.6 Ang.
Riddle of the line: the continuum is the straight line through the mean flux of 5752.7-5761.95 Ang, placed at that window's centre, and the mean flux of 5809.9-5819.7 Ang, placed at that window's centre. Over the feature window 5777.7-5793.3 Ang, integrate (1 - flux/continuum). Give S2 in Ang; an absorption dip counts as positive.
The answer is 0.96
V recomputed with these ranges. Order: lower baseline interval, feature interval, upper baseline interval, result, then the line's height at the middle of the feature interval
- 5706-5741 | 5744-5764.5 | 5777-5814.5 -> 0.6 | 12.6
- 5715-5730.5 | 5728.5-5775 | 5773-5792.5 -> 0.1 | 12.7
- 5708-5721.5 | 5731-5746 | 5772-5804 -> -1.3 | 12.3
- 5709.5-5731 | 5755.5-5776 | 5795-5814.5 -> 0.5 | 12.8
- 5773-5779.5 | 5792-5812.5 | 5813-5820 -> 0.3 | 13.3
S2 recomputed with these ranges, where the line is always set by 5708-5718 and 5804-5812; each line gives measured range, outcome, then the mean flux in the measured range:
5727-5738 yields -0.88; 13.2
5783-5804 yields 1.83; 12.2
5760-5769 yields 0.99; 11.4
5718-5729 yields -0.58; 12.7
